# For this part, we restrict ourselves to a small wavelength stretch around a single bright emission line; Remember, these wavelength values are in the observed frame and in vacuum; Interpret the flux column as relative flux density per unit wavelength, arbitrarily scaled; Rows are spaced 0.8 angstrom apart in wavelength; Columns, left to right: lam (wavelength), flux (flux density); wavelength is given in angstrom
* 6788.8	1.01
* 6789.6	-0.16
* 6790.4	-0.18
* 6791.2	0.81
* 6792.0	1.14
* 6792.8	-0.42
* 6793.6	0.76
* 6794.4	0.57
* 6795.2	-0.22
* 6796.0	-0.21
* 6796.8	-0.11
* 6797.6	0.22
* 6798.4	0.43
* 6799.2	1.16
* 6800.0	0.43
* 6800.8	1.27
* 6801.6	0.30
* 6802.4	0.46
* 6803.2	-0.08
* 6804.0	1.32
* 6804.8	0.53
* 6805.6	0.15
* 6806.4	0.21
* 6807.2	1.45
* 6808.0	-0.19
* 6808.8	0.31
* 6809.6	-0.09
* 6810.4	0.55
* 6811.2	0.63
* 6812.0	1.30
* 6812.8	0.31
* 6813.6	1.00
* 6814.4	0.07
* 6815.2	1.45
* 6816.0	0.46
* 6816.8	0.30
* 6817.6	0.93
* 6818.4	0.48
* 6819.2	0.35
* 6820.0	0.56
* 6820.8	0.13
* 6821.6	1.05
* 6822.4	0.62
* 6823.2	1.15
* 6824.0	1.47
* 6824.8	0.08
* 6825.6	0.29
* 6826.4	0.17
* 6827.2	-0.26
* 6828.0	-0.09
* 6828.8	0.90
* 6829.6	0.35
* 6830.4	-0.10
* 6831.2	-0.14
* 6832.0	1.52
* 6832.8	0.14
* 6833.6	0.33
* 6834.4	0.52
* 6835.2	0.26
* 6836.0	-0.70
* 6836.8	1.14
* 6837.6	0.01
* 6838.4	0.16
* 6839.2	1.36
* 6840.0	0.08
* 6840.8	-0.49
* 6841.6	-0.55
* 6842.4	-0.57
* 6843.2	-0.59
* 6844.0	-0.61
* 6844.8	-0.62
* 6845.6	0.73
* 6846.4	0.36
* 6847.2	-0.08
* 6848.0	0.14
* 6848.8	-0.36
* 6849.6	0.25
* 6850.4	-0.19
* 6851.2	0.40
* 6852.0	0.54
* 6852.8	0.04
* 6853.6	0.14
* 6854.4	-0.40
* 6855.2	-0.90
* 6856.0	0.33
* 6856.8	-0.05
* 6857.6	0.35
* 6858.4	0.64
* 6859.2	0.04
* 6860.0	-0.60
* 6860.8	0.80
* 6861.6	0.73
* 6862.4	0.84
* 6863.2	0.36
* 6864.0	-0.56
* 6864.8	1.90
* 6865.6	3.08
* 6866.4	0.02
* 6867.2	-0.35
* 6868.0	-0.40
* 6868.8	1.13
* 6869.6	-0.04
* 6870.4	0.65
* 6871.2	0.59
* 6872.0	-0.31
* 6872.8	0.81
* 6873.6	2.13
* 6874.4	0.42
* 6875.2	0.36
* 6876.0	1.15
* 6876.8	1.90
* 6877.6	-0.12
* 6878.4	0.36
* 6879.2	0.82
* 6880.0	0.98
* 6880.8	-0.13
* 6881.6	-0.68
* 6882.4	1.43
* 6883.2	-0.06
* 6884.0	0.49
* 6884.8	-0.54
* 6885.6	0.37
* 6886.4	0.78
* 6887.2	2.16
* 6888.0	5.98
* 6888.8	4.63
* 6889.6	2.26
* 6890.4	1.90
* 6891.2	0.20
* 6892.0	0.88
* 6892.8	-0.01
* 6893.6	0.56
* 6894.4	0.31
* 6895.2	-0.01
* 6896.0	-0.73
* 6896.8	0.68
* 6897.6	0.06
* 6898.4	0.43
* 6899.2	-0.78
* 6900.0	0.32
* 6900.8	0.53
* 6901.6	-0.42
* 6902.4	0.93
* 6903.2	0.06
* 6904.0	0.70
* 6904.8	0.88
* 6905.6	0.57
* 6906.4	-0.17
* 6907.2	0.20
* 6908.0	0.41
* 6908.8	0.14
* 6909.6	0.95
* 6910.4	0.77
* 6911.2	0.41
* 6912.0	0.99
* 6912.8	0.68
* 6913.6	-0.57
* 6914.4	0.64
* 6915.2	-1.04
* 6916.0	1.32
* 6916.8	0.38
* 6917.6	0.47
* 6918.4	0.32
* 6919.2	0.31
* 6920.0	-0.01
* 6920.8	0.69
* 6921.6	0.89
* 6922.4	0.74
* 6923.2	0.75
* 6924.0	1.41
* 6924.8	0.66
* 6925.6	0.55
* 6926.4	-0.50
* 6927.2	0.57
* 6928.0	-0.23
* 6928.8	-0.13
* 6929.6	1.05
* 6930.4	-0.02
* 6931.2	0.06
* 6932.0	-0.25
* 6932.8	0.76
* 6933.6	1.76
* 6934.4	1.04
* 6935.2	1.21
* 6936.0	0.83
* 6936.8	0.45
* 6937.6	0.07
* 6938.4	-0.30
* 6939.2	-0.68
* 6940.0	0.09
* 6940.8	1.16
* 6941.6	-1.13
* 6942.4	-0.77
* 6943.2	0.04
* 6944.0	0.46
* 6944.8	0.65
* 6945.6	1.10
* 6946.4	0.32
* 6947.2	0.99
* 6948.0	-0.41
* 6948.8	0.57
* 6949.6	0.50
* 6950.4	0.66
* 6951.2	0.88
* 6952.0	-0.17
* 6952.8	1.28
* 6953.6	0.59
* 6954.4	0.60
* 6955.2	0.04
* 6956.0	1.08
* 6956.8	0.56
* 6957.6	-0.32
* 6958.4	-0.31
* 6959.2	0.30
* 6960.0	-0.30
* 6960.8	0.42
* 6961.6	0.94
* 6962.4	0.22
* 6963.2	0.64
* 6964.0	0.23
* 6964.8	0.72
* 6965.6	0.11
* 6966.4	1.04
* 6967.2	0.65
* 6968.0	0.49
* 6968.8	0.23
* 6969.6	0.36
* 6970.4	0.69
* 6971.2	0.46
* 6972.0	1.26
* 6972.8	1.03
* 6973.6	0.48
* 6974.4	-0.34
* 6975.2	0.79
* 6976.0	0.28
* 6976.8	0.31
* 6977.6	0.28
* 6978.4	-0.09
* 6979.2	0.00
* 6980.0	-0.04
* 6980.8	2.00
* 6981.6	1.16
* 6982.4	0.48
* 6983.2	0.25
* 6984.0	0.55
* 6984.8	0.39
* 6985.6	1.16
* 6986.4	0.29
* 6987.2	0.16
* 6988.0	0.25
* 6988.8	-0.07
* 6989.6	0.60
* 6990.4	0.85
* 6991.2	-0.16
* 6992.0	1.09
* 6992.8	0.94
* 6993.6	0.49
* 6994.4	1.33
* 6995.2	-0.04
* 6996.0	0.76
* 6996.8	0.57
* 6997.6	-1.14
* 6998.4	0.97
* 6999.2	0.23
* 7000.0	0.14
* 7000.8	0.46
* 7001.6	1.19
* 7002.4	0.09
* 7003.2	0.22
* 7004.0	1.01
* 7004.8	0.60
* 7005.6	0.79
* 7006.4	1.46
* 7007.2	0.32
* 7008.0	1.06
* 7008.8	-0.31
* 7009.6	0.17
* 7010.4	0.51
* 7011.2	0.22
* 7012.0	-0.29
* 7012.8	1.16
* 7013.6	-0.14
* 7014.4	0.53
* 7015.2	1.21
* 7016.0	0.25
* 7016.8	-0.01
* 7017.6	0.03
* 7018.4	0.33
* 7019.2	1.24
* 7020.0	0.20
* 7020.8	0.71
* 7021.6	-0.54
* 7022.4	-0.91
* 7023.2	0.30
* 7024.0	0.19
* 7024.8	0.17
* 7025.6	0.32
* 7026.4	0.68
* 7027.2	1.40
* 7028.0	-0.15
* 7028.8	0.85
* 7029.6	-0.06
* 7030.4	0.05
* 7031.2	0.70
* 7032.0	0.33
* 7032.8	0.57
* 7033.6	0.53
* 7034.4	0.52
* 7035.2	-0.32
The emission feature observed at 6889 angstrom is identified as Halpha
